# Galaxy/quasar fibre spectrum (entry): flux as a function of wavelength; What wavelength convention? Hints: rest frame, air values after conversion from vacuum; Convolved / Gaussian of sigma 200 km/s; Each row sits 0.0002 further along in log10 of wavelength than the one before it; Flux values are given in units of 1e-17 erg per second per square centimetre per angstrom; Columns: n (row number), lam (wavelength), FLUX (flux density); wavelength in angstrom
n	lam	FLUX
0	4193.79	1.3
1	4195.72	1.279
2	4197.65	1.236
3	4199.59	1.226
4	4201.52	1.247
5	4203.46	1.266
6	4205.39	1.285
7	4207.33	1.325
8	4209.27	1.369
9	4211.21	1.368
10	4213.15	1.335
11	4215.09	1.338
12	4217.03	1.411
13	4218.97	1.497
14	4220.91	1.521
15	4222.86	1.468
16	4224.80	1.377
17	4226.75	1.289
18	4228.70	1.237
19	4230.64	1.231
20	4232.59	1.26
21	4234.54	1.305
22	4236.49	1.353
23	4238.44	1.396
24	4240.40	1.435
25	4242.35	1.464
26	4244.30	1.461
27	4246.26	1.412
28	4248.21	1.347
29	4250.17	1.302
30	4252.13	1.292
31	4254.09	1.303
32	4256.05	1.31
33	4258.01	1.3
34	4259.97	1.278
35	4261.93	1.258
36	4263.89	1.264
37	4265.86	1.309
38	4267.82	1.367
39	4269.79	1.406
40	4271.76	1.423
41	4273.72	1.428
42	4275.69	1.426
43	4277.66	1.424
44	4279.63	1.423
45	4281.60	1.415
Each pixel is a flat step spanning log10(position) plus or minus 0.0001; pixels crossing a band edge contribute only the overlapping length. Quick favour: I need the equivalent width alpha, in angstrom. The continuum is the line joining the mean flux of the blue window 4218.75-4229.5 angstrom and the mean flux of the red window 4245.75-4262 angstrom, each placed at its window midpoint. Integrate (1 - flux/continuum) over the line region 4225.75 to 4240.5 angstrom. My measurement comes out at 0.7 angstrom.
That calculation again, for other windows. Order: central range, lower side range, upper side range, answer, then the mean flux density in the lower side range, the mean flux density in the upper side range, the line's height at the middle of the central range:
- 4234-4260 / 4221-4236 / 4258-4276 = -0.5 angstrom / 1.32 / 1.35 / 1.33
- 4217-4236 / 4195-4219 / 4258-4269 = -0.7 angstrom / 1.32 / 1.3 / 1.31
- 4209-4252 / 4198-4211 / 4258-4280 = -1.7 angstrom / 1.29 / 1.36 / 1.32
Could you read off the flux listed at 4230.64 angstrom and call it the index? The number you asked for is 1.231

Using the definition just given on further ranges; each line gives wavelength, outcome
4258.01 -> 1.3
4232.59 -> 1.26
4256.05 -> 1.31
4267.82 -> 1.367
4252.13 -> 1.292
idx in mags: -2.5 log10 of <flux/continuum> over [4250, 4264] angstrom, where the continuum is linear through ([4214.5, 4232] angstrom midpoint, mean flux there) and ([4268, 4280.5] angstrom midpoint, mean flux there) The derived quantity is 0.09 mag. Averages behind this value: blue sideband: 1.37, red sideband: 1.42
